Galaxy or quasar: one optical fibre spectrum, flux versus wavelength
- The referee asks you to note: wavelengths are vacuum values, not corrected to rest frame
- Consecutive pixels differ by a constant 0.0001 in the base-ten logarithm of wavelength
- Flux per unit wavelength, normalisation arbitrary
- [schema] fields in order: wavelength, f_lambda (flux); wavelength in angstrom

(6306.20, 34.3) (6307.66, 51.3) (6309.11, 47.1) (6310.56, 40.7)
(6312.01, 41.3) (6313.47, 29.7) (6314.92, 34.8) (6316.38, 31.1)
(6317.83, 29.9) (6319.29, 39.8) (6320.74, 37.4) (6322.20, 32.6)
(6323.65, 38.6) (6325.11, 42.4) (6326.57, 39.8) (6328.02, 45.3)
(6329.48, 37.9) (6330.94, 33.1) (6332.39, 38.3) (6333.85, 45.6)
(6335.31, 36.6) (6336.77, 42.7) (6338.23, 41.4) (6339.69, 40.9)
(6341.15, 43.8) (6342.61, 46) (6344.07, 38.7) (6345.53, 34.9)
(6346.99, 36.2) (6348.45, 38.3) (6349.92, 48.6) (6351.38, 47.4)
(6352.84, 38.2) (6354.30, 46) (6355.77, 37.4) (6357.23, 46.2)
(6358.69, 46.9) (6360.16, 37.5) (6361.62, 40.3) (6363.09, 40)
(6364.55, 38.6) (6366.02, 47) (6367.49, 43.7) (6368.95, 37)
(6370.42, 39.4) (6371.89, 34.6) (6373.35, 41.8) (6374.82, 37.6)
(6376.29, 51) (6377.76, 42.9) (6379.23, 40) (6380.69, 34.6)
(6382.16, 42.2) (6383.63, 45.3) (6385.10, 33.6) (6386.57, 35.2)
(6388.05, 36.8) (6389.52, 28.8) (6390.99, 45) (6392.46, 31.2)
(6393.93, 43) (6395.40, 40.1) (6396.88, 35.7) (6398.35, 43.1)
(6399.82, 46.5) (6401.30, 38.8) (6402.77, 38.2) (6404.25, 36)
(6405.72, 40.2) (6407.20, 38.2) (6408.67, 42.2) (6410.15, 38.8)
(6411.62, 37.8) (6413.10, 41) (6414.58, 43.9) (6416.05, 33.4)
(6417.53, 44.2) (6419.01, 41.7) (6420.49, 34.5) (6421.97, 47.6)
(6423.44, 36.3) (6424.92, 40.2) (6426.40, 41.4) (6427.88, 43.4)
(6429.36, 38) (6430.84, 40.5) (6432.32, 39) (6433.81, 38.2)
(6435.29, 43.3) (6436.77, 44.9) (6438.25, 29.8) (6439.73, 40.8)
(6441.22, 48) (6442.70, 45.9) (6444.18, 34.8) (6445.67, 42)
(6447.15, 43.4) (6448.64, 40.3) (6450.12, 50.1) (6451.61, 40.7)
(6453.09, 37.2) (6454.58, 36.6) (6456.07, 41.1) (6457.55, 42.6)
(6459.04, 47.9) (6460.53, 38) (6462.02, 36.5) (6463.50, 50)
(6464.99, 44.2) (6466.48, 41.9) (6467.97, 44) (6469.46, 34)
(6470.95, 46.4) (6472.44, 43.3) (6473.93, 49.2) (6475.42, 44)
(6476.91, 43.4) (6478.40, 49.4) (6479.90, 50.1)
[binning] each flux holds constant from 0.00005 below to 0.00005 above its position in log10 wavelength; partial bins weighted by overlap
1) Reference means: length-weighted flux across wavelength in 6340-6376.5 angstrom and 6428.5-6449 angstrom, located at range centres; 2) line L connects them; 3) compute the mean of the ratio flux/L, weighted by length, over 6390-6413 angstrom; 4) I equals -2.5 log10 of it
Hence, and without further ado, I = 0.04 mag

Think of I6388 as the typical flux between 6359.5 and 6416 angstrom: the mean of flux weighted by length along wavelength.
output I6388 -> 39.6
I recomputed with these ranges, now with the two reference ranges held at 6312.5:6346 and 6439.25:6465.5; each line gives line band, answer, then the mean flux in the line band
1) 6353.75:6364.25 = -0.068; 41.8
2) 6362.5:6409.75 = 0.014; 39.6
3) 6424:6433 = 0.030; 40.3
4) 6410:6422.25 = 0.026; 40.1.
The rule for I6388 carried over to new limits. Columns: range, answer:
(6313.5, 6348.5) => 38.4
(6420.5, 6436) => 40.5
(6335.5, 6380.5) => 41.4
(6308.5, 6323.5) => 36.4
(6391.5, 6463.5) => 40.5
